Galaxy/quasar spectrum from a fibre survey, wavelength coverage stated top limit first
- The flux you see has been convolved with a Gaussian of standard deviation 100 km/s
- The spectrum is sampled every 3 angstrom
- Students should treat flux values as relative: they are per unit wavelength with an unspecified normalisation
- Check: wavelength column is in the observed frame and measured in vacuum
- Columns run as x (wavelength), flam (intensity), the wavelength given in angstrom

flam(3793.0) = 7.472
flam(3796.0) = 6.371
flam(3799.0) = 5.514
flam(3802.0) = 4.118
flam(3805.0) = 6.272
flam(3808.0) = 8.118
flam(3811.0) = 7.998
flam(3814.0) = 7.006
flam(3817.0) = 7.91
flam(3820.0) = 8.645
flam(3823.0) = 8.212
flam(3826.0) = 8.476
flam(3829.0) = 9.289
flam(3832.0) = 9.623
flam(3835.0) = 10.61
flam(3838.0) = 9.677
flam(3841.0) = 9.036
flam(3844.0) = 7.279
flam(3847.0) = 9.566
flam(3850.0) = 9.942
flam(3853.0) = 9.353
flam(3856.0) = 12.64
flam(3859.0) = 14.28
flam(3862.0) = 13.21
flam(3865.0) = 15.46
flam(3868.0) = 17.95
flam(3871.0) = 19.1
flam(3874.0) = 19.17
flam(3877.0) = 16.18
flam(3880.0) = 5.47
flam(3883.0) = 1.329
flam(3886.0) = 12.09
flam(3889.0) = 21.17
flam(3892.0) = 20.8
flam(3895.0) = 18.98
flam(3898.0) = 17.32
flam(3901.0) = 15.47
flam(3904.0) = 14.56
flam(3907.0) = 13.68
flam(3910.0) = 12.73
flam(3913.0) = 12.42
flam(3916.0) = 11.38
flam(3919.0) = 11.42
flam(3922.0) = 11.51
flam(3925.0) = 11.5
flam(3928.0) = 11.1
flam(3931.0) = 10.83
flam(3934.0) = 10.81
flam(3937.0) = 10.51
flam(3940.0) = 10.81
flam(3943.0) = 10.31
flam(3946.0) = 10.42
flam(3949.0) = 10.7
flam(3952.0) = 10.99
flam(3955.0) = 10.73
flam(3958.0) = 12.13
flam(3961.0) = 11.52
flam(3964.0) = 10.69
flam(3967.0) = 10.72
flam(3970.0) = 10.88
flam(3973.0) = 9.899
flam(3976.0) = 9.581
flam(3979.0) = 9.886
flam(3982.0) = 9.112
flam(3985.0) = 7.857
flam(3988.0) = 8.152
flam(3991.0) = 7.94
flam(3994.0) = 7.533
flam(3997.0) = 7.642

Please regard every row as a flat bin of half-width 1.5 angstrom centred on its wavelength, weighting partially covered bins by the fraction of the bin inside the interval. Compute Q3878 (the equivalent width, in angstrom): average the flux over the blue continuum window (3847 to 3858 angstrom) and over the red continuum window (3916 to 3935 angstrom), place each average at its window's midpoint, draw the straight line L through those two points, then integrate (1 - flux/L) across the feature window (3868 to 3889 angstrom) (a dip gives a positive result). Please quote -4.7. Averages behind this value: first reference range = 10.7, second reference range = 11.2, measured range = 13.3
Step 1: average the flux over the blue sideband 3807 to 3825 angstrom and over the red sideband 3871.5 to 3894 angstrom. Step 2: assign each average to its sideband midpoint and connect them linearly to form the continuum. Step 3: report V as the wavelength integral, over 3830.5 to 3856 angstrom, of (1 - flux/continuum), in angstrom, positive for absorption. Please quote 2.1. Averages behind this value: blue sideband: 7.99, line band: 9.58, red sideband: 14.1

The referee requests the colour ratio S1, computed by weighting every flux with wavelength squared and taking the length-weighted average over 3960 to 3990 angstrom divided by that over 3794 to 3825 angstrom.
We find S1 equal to 1.5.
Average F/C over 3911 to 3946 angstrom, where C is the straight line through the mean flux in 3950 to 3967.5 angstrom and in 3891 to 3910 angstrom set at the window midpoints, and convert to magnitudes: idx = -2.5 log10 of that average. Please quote 0.24 mag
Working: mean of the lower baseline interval 16.4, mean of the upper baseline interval 11.1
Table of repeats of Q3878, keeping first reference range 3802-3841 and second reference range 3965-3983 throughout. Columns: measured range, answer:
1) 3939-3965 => -2.96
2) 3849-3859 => -2.89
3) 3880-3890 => -1.17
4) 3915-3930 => -2.99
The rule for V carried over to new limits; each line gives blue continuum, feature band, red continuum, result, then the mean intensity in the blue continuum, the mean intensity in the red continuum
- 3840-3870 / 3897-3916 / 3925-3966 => -4.4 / 12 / 10.9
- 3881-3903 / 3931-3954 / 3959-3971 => 3.0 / 15.1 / 11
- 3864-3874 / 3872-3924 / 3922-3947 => 2.7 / 17.9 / 10.8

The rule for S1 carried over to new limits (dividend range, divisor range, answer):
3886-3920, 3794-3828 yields 2.24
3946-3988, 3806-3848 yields 1.28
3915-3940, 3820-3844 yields 1.28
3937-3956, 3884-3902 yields 0.63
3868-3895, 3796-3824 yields 2.19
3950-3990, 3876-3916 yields 0.76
